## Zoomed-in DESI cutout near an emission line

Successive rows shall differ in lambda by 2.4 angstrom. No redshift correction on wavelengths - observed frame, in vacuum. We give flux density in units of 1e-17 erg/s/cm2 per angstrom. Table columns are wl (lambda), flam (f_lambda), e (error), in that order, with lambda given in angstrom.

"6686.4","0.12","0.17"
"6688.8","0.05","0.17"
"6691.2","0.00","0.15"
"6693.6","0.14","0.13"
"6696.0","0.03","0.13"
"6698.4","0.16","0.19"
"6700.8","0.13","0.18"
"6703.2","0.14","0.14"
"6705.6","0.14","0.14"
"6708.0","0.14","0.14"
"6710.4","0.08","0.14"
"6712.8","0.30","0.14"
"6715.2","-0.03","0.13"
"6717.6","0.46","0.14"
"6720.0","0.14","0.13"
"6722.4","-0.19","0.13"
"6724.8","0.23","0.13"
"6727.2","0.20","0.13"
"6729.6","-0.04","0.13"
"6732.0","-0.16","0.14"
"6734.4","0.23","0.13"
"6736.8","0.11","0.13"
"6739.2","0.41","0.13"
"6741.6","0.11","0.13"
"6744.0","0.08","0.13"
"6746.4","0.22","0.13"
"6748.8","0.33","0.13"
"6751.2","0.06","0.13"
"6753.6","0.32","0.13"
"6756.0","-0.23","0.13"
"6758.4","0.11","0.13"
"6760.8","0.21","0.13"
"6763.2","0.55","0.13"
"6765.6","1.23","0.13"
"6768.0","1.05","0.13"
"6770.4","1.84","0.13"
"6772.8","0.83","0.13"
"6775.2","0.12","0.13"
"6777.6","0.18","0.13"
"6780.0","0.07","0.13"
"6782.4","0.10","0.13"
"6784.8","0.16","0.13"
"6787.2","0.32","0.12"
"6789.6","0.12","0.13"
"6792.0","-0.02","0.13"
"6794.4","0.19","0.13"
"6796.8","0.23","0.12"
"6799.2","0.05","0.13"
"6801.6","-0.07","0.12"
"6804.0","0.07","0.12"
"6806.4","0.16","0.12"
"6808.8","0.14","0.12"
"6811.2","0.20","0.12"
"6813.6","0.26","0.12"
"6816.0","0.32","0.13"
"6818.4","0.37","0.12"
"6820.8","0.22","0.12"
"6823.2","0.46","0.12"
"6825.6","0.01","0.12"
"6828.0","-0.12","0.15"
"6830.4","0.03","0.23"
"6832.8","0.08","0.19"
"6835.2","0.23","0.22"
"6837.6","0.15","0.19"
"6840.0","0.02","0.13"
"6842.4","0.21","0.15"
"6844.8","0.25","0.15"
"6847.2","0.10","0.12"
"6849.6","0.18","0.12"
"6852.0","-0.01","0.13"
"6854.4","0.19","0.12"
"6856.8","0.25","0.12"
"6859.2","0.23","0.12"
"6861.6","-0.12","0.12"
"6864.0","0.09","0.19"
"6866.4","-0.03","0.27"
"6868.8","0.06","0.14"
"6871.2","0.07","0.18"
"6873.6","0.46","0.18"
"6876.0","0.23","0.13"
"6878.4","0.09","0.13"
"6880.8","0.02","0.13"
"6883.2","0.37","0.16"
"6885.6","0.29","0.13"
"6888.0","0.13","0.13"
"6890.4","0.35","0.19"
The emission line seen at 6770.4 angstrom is [O II] 3727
